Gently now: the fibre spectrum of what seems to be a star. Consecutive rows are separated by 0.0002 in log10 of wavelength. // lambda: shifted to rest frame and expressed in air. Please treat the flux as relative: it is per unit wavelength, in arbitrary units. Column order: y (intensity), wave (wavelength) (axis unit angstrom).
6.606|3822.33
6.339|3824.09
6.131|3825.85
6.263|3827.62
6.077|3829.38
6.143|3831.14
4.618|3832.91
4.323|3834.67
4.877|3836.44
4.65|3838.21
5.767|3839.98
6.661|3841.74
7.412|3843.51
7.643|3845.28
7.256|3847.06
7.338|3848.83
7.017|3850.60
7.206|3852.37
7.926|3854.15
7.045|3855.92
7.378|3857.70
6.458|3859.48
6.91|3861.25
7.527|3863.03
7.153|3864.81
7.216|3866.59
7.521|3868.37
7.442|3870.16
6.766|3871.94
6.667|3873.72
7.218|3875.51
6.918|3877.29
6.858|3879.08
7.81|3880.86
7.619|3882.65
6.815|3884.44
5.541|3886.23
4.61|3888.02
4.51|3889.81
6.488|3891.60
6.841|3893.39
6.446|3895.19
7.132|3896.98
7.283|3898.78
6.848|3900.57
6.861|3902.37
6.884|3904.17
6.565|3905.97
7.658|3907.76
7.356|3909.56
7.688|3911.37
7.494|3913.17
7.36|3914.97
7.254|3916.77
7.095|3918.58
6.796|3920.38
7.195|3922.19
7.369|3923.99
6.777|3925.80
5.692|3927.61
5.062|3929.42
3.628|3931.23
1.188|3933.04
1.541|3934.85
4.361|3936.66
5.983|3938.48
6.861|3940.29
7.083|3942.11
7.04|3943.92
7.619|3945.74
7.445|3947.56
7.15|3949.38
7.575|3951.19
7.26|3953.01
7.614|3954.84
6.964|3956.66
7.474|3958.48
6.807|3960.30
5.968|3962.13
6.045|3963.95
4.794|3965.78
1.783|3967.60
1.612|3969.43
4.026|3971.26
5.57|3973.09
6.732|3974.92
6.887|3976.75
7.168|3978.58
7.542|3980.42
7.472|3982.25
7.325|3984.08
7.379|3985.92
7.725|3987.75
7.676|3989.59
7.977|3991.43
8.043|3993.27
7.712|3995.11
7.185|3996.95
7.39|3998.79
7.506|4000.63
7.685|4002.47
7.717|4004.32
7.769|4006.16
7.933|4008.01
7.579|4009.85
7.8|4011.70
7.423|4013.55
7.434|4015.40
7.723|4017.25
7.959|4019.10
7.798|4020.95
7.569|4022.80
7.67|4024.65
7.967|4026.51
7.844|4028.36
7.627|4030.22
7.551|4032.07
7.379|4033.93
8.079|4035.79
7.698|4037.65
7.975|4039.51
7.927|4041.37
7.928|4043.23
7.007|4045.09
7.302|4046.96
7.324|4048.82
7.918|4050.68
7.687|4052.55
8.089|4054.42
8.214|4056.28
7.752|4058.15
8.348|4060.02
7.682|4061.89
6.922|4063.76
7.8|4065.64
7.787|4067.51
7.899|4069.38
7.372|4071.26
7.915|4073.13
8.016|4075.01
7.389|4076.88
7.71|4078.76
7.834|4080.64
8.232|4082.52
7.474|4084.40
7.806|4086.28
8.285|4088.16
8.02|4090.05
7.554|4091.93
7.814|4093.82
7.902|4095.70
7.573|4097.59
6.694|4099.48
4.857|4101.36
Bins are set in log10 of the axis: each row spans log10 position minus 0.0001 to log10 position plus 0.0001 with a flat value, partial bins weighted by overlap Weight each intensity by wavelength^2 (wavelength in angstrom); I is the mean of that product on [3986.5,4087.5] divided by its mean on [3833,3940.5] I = 1.29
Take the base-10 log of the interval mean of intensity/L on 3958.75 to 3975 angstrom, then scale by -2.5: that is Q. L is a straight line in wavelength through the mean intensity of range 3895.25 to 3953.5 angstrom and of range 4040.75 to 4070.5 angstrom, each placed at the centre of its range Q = 0.38 mag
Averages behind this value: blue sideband 6.47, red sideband 7.72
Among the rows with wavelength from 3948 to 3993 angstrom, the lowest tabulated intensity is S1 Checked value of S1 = 1.612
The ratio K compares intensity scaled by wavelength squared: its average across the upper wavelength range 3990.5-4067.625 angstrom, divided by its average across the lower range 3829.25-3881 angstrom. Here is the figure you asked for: 1.25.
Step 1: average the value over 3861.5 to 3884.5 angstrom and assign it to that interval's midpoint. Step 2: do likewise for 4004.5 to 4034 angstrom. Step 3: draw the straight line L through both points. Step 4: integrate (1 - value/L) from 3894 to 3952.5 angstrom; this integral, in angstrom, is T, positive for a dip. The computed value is 7.27 angstrom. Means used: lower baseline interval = 7.2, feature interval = 6.45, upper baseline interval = 7.7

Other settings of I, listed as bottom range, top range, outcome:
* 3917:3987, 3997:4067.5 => 1.32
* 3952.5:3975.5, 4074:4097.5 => 1.50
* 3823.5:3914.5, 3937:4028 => 1.10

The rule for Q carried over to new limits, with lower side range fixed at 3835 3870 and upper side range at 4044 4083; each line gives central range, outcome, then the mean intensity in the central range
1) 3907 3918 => -0.05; 7.45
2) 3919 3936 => 0.37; 5.08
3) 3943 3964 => 0.02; 7.12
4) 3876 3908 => 0.06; 6.64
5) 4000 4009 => -0.04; 7.73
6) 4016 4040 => -0.02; 7.75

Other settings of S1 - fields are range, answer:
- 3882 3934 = 1.188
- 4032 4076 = 6.922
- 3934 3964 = 1.541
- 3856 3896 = 4.51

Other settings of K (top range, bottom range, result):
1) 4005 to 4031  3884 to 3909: 1.27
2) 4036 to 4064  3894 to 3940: 1.33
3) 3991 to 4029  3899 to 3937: 1.31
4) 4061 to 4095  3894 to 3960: 1.28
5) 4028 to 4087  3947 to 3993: 1.24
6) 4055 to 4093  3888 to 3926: 1.23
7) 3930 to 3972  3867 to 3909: 0.85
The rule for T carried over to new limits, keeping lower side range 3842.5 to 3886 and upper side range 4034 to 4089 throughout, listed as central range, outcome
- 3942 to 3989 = 6.4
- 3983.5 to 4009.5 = -0.3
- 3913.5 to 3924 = 0.2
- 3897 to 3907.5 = 0.5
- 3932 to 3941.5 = 4.3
